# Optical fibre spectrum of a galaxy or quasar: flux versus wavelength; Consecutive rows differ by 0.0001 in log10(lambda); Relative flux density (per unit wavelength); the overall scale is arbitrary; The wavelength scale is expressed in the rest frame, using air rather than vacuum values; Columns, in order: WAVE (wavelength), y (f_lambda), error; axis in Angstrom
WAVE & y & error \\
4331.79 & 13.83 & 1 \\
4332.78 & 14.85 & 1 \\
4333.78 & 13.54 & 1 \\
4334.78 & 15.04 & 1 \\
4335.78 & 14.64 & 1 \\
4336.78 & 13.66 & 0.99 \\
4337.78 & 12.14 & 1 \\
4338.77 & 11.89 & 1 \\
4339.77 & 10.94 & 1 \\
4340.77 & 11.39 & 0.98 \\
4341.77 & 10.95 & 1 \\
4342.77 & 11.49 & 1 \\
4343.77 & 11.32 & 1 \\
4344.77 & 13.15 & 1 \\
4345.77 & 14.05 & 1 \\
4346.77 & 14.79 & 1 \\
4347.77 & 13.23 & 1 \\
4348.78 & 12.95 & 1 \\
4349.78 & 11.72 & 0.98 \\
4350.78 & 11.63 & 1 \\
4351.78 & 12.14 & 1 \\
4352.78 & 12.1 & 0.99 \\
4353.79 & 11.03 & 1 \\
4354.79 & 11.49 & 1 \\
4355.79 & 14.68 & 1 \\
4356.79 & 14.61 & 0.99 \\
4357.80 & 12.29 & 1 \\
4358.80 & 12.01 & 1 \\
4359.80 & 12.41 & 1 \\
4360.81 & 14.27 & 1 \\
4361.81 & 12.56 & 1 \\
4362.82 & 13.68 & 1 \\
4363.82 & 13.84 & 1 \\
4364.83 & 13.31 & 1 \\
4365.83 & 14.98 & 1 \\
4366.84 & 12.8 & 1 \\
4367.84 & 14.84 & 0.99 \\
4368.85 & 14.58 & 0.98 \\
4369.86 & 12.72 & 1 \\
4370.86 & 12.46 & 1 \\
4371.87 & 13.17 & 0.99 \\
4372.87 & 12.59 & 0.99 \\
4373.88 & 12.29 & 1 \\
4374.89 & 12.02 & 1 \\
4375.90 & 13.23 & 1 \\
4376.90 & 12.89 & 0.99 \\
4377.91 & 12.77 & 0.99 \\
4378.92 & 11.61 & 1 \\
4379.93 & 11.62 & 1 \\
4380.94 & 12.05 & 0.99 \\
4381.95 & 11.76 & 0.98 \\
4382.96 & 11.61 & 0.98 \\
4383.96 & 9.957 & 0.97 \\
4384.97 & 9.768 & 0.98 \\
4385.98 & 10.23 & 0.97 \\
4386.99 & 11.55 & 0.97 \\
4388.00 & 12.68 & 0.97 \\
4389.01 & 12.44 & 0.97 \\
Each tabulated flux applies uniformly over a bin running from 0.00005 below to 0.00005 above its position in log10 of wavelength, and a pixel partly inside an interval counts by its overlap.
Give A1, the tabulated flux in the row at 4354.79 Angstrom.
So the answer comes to 11.49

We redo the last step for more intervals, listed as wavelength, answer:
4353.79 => 11.03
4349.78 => 11.72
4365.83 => 14.98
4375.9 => 13.23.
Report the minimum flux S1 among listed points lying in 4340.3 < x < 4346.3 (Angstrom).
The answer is 10.95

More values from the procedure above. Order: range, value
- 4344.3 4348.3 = 13.15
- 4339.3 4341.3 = 10.94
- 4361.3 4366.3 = 12.56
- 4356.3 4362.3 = 12.01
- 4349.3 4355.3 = 11.03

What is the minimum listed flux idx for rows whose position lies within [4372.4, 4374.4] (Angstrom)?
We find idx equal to 12.29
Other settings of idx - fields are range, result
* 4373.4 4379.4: 11.61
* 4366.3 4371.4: 12.46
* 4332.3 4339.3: 11.89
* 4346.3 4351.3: 11.63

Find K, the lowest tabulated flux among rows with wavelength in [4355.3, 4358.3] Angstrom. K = 12.29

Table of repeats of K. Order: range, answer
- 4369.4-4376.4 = 12.02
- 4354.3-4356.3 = 11.49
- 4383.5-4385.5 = 9.768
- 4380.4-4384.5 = 9.957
